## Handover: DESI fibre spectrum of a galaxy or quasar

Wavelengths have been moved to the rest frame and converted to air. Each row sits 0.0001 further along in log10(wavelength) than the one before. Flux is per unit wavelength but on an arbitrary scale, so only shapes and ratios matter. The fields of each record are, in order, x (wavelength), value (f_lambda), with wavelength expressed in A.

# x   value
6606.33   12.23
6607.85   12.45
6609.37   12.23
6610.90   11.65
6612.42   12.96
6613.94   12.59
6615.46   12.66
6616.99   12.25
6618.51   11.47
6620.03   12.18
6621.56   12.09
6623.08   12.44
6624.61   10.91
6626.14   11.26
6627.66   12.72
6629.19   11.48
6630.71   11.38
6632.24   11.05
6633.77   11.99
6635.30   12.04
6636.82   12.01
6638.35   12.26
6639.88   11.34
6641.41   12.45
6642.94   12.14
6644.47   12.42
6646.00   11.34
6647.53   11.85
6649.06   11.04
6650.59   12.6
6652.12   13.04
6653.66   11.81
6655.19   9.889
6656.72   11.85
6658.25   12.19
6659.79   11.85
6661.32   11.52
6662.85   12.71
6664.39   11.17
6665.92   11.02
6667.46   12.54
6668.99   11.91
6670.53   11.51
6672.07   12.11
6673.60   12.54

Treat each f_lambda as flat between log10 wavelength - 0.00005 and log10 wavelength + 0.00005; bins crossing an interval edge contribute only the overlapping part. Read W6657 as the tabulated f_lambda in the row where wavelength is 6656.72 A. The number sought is 11.85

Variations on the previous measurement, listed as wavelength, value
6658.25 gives 12.19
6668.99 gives 11.91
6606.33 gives 12.23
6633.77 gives 11.99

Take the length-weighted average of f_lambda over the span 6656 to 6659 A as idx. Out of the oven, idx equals 12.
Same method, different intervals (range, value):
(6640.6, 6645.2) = 12.3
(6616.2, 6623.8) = 12.1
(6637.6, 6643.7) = 12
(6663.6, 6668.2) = 11.6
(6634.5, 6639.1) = 12.1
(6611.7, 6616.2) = 12.8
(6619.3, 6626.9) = 11.8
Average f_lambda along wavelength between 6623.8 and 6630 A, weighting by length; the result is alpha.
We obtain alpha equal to 11.6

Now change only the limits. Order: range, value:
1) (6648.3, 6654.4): 12.1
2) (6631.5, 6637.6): 11.8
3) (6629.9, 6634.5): 11.5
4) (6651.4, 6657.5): 11.6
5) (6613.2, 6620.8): 12.2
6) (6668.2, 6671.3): 11.7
